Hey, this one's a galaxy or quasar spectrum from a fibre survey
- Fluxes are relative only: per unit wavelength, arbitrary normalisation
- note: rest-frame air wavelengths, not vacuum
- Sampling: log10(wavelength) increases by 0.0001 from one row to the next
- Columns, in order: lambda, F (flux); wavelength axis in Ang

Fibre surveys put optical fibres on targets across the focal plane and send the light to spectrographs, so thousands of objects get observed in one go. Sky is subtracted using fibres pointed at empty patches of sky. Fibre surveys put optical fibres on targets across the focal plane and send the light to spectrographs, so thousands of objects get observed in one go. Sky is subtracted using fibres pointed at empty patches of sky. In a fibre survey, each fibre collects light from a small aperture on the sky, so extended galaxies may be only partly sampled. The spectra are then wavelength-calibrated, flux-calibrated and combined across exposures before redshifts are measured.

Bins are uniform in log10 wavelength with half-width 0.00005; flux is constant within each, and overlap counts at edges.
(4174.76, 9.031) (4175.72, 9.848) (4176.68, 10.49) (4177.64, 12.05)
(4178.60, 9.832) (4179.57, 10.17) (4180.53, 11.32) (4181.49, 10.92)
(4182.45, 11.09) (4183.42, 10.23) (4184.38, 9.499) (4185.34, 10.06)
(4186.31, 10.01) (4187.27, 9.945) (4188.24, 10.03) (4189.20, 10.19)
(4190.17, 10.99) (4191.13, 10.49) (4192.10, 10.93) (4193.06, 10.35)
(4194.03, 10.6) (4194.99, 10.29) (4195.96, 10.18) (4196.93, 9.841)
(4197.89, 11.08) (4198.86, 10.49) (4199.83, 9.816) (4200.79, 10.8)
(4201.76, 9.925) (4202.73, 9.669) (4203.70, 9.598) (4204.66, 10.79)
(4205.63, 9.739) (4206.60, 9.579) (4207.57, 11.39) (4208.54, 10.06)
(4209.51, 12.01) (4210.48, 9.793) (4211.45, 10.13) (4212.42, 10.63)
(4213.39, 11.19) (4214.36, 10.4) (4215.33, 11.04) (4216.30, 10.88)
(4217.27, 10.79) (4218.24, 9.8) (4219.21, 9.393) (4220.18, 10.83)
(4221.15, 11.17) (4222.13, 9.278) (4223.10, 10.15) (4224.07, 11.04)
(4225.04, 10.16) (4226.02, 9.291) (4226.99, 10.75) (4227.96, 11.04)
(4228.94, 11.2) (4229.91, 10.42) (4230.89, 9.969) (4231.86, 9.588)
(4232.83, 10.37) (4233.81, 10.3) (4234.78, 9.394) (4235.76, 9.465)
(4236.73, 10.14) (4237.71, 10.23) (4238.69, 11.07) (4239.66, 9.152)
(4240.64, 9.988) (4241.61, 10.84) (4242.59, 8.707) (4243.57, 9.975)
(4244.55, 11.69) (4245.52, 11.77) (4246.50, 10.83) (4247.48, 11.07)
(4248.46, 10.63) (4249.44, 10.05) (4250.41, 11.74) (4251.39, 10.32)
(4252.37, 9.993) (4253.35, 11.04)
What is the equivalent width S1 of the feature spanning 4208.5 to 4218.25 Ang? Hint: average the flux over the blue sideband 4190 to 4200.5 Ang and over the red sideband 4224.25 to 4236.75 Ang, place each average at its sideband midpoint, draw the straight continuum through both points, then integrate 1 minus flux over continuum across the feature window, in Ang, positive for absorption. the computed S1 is -0.3 Ang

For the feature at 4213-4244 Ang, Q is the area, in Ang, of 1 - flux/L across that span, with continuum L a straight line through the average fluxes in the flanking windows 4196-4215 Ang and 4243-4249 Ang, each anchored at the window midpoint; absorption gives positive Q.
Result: 1.3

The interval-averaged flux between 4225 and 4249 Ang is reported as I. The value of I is 10.3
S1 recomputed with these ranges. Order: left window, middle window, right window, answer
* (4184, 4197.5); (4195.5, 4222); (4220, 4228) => -0.20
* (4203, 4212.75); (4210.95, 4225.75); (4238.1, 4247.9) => -0.06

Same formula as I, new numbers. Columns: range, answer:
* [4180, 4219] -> 10.4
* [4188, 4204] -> 10.3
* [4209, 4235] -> 10.4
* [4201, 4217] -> 10.4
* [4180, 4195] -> 10.4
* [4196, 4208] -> 10.2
